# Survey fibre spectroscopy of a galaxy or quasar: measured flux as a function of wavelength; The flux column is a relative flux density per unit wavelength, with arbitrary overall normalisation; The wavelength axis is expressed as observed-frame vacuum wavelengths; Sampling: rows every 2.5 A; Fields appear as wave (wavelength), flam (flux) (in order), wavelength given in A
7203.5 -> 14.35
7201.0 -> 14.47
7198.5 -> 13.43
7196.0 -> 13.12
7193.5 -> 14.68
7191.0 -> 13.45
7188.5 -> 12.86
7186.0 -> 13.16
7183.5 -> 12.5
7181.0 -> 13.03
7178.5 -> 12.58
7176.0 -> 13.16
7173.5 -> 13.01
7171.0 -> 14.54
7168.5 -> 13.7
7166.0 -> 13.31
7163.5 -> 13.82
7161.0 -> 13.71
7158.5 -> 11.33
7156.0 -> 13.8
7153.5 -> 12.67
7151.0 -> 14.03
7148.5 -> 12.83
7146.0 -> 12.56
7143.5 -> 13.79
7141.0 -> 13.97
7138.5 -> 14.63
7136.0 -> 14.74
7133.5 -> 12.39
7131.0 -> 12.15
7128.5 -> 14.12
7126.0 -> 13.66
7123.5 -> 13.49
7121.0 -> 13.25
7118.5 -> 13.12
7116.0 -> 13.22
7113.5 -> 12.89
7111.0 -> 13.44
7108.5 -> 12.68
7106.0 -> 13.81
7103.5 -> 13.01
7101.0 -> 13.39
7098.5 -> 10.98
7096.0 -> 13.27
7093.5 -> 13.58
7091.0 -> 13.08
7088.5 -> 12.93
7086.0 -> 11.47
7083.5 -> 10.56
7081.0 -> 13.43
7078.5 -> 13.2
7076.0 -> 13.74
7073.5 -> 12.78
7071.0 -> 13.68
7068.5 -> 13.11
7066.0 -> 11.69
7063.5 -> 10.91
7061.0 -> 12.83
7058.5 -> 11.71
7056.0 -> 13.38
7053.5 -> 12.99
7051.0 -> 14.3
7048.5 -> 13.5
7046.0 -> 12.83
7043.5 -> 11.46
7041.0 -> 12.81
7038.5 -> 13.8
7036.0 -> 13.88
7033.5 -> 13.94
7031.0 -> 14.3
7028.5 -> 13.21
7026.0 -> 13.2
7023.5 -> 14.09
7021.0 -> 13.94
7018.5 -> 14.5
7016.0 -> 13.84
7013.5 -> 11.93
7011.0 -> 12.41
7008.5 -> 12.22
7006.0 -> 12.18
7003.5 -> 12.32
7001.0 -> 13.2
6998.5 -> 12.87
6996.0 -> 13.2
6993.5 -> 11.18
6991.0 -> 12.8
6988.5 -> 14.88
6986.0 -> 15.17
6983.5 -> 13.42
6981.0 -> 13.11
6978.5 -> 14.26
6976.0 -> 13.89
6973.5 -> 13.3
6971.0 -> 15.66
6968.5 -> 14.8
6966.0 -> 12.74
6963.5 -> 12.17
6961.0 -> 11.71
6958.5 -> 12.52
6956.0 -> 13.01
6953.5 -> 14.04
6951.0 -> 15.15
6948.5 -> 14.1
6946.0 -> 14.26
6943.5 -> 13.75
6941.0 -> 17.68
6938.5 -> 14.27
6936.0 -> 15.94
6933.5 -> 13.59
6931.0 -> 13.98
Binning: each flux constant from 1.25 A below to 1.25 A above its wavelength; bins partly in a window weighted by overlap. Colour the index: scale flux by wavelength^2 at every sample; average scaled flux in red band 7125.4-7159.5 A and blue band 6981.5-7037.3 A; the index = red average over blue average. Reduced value 1.0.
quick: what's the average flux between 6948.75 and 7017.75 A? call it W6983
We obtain 13.3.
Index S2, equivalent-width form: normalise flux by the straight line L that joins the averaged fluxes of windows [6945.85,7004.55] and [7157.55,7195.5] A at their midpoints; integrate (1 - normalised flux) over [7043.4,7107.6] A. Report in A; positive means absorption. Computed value 2.9 A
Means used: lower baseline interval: 13.5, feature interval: 12.8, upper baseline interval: 13.3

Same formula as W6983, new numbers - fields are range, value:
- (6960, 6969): 12.7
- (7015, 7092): 13.1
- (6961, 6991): 13.8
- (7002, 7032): 13.2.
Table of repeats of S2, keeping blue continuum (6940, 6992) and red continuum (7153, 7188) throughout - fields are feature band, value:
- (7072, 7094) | 1.2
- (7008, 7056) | 1.2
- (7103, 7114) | 0.2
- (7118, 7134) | 0.1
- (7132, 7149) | -0.4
